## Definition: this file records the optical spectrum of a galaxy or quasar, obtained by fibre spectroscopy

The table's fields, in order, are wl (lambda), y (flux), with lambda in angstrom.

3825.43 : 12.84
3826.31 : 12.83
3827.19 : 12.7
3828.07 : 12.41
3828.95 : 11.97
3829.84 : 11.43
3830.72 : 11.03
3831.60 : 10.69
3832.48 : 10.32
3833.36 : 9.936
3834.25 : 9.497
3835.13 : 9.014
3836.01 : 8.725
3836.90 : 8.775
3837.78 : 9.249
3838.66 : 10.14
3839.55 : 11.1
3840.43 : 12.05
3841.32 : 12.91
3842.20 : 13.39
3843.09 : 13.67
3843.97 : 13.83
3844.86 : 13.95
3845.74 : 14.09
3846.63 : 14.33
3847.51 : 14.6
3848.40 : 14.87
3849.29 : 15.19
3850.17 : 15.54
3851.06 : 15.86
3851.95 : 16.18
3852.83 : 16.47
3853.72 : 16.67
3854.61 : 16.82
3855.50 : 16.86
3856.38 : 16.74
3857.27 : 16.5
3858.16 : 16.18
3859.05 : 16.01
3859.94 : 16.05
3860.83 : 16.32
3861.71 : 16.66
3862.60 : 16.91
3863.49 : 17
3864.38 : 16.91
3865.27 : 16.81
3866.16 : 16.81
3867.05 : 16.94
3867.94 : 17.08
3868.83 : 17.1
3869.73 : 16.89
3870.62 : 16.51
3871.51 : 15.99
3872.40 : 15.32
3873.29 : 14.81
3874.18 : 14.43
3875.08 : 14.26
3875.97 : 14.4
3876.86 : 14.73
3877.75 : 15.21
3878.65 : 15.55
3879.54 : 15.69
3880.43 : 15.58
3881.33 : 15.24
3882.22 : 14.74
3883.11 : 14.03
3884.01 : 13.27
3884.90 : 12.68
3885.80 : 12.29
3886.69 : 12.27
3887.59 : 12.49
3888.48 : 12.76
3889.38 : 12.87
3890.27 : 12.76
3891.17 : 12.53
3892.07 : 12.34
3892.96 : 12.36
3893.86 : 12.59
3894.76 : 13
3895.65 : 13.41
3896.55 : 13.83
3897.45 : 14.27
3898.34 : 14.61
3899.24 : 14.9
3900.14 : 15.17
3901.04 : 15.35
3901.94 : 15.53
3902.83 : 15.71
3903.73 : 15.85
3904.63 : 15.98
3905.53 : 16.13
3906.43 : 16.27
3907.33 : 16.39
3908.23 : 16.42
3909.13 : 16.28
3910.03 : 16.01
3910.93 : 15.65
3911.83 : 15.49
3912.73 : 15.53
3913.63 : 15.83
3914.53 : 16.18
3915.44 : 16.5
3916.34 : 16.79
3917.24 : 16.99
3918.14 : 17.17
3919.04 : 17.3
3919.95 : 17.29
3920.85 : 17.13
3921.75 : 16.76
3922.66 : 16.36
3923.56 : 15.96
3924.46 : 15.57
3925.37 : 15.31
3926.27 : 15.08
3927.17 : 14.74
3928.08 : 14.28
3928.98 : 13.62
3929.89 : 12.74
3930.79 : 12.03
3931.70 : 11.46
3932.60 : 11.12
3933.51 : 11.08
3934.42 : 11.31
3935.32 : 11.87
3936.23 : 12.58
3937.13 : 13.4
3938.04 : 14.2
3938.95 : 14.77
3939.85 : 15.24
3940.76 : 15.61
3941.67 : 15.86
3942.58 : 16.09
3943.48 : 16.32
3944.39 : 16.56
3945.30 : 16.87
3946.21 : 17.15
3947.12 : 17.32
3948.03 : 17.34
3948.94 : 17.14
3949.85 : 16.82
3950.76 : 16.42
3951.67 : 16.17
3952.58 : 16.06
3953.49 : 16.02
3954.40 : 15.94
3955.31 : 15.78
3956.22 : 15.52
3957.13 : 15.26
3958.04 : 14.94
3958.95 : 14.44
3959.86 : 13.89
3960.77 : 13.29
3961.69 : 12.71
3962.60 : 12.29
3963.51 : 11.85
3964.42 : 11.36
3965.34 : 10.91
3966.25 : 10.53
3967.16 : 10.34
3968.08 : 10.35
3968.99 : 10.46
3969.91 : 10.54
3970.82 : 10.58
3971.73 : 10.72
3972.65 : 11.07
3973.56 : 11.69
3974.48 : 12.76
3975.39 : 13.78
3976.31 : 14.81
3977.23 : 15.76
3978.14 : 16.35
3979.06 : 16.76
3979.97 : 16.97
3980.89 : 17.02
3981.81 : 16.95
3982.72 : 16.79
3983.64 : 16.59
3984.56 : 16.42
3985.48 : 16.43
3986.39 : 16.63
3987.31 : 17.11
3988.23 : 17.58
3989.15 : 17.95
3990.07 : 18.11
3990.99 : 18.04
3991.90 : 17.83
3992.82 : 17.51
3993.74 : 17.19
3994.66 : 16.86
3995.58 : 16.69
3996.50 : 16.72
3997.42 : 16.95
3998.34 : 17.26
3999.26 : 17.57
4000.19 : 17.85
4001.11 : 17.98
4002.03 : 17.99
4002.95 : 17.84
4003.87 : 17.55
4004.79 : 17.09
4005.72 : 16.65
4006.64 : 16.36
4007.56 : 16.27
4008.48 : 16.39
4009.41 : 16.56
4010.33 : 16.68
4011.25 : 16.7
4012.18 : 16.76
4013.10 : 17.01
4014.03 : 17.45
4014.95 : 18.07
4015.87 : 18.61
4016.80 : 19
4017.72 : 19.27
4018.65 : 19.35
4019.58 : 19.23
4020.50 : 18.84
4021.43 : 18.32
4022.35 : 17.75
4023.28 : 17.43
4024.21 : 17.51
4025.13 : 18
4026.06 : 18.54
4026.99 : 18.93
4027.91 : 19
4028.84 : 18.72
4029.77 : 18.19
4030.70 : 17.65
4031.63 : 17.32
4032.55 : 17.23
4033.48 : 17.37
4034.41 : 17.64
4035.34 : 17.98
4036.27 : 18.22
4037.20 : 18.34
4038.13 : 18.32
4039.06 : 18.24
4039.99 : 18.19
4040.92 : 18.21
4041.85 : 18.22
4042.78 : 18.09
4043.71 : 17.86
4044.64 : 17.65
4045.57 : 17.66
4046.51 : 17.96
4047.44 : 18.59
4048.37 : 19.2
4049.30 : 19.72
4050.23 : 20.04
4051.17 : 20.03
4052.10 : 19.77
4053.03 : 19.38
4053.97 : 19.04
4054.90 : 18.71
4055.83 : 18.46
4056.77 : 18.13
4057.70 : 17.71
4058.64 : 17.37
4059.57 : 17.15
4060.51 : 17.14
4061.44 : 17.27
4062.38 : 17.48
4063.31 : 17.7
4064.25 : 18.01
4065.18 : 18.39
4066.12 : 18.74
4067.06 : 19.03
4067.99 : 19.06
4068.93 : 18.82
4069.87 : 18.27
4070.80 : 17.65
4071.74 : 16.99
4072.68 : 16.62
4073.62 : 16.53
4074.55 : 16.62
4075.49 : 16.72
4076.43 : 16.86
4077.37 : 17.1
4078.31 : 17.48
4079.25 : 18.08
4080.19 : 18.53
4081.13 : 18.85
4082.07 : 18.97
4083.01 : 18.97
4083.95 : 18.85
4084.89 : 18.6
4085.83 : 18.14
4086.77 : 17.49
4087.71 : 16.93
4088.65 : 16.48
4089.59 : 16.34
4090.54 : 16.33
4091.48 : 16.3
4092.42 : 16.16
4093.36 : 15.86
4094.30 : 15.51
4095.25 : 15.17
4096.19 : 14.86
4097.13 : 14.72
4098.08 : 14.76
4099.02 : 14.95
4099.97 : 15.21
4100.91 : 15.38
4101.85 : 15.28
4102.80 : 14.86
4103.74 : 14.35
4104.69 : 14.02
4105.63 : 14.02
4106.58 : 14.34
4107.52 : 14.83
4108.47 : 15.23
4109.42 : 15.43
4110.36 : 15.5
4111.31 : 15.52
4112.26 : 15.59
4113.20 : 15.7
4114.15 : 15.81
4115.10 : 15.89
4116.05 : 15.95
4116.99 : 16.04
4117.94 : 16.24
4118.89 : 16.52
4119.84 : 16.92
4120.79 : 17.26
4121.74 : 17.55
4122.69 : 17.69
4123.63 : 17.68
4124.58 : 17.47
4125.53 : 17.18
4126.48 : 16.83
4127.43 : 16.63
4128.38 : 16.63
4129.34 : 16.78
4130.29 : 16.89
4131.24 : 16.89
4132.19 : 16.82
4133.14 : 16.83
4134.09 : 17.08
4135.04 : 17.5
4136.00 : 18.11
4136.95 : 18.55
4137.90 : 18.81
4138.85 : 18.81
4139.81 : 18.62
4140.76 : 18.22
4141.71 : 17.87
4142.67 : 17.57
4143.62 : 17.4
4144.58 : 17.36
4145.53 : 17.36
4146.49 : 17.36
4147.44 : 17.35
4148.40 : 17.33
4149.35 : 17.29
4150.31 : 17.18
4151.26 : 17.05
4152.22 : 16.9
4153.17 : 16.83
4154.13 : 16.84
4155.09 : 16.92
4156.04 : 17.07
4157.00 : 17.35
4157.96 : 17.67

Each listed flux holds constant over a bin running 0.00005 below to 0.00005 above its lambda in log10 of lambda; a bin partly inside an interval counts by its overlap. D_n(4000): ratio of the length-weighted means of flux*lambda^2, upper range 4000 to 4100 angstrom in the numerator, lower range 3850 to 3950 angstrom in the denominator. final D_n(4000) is 1.26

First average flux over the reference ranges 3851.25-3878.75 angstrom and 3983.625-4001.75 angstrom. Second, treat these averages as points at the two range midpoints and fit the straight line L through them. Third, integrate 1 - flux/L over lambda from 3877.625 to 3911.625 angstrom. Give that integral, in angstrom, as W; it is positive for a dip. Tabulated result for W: 4.2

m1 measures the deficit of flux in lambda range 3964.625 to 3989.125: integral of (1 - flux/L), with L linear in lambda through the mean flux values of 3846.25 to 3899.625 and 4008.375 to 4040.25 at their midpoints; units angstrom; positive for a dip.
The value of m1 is 4.2 angstrom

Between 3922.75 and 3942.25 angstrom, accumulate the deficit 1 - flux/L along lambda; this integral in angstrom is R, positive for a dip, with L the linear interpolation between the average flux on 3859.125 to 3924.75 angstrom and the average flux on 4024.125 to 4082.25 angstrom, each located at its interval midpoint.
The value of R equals 2.7 angstrom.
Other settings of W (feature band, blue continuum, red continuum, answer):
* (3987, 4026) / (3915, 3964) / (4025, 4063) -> -1.09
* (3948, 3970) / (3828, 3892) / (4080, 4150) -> 1.86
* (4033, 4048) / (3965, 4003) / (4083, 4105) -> -2.23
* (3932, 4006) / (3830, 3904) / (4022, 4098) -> 4.48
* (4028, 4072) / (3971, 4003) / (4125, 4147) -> -3.80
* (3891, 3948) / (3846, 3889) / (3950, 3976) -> -3.42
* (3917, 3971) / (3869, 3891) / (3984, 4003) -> 5.40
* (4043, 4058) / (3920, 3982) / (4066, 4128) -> -2.76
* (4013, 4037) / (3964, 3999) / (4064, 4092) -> -2.94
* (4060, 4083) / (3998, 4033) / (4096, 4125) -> -1.78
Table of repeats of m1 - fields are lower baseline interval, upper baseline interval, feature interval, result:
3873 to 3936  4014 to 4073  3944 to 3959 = -0.4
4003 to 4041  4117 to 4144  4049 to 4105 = 1.0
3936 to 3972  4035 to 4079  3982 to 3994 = -1.3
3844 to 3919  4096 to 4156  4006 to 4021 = -1.6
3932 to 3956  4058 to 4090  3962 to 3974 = 3.6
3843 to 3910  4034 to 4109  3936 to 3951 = 0.0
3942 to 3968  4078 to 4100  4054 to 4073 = -1.8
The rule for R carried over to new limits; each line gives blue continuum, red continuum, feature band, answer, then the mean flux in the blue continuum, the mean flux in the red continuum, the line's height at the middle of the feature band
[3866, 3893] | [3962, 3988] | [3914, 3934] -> -1.3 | 14.5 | 13.7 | 14.2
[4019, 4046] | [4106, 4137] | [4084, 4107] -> 1.7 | 18.1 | 16.5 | 17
